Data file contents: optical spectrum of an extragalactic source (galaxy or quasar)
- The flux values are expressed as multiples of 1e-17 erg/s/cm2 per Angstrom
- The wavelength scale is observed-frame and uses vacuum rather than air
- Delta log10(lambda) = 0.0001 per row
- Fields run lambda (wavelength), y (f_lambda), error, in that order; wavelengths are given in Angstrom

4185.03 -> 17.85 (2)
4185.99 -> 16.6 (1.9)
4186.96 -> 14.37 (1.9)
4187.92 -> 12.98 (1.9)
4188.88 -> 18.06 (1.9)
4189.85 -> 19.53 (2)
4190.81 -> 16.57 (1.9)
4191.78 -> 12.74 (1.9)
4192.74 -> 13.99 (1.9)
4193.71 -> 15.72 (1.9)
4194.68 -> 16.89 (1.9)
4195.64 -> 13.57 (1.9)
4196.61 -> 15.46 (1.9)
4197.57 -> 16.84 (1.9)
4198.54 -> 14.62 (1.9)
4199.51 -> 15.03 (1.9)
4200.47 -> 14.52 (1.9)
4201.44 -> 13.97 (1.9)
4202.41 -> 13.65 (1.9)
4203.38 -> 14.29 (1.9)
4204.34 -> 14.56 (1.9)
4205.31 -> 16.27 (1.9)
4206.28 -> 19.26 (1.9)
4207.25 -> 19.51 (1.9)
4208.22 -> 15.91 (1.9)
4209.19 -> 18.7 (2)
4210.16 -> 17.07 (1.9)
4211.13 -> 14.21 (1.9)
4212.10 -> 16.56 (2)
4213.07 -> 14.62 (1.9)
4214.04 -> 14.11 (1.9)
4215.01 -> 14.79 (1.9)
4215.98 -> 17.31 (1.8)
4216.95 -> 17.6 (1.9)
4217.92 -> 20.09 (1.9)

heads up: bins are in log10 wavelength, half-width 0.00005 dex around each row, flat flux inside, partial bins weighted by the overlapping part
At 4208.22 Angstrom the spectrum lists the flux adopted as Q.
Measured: 15.91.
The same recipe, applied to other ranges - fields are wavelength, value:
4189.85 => 19.53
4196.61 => 15.46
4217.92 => 20.09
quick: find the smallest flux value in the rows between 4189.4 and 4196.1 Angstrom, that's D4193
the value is 12.74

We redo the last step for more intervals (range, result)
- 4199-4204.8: 13.65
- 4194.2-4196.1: 13.57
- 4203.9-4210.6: 14.56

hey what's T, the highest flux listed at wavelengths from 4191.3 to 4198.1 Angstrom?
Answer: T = 16.89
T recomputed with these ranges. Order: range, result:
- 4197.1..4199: 16.84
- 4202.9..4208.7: 19.51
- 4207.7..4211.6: 18.7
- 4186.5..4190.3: 19.53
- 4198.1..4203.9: 15.03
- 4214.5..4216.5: 17.31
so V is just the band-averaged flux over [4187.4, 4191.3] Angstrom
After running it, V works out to 16.8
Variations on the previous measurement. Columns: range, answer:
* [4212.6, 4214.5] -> 14.4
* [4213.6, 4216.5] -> 15.5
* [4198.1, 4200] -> 14.9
